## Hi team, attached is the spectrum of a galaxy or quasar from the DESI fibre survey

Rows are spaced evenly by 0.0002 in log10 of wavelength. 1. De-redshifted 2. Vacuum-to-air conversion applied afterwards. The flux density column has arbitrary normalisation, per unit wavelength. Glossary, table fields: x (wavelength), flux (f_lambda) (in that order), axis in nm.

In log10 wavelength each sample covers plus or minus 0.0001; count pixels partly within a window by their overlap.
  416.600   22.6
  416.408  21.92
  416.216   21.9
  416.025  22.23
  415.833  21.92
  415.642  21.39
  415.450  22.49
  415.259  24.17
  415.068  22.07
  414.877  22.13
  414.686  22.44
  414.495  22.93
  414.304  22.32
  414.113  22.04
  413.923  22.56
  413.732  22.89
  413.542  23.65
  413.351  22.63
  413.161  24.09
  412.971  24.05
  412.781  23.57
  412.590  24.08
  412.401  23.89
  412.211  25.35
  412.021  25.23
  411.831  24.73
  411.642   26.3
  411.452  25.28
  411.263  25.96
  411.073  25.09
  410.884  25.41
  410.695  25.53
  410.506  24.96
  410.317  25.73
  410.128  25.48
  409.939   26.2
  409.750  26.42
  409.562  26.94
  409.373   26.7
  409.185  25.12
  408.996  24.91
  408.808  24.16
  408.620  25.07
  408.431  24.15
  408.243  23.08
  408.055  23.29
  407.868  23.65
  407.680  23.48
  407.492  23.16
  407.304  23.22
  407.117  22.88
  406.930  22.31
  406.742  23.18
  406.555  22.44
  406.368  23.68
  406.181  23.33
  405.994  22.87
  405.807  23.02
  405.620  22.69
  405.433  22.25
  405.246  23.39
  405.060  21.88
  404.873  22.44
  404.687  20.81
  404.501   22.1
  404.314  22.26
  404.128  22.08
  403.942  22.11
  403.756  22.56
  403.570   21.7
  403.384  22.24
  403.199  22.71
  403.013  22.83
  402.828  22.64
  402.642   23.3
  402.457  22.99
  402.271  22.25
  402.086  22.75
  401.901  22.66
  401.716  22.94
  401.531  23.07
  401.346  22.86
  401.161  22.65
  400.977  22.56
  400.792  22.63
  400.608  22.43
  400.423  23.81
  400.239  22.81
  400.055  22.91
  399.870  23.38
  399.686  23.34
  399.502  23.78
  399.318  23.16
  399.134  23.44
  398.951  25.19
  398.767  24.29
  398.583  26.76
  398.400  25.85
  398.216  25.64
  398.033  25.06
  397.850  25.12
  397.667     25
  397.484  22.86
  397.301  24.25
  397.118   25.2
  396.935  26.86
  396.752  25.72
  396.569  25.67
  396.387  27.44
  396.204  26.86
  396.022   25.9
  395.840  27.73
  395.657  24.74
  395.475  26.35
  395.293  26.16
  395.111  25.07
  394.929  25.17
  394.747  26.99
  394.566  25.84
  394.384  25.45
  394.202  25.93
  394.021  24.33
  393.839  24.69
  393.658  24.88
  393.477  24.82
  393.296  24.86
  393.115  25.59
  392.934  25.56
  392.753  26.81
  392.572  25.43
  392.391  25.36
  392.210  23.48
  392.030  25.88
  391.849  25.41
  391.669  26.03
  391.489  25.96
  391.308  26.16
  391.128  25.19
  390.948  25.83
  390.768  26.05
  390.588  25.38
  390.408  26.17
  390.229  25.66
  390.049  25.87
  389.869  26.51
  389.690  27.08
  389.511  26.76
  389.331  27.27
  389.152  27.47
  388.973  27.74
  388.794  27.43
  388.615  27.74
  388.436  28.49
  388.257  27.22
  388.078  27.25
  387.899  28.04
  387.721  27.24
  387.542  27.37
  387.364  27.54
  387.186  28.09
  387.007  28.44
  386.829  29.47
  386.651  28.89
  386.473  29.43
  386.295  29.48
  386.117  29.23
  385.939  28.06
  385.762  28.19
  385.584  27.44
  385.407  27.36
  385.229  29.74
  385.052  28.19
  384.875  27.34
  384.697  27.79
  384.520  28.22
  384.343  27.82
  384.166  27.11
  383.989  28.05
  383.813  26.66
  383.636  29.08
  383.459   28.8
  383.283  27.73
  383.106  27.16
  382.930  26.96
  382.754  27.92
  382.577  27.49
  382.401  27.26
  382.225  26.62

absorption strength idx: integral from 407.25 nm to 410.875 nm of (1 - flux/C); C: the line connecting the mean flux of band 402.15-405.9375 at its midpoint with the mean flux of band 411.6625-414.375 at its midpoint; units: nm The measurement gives -0.26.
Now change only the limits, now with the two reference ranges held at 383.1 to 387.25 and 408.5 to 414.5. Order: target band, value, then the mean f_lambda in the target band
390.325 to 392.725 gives 0.16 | 25.6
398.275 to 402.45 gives 0.44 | 23.4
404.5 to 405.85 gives 0.17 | 22.3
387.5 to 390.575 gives 0.07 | 27.1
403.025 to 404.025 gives 0.13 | 22.3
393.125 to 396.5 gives 0.15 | 25.7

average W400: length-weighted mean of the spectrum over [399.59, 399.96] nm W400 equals 23.4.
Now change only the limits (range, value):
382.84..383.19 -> 27.1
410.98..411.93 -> 25.5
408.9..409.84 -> 26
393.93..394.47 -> 25.2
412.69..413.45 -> 23.6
